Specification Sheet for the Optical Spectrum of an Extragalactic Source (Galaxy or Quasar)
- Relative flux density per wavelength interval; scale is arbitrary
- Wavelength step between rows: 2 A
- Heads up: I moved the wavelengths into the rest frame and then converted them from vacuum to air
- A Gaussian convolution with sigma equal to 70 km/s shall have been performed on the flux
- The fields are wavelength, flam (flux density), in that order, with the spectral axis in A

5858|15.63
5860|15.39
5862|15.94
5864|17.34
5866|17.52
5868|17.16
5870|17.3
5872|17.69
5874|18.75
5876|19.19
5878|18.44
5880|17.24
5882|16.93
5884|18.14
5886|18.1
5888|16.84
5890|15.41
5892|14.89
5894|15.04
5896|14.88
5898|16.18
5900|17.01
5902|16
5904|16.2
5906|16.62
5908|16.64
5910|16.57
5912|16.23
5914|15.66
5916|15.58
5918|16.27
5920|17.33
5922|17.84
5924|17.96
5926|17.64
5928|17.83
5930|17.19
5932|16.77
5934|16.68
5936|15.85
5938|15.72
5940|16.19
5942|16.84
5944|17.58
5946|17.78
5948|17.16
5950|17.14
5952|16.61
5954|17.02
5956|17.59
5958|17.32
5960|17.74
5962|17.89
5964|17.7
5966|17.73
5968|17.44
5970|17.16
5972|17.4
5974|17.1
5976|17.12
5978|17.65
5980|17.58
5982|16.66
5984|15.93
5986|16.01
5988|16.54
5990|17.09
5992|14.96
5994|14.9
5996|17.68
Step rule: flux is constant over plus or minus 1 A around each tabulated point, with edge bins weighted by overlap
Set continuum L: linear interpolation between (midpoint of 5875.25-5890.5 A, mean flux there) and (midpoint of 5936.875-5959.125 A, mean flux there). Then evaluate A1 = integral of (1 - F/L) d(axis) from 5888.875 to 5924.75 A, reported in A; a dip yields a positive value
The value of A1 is 2.3 A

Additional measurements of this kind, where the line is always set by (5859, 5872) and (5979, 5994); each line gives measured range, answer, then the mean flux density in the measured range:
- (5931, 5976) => -1.8 A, 17.1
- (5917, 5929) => -0.6 A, 17.5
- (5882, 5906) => 0.6 A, 16.3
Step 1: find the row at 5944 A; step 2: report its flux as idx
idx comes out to 17.58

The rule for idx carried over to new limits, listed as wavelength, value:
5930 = 17.19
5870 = 17.3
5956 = 17.59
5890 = 15.41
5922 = 17.84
